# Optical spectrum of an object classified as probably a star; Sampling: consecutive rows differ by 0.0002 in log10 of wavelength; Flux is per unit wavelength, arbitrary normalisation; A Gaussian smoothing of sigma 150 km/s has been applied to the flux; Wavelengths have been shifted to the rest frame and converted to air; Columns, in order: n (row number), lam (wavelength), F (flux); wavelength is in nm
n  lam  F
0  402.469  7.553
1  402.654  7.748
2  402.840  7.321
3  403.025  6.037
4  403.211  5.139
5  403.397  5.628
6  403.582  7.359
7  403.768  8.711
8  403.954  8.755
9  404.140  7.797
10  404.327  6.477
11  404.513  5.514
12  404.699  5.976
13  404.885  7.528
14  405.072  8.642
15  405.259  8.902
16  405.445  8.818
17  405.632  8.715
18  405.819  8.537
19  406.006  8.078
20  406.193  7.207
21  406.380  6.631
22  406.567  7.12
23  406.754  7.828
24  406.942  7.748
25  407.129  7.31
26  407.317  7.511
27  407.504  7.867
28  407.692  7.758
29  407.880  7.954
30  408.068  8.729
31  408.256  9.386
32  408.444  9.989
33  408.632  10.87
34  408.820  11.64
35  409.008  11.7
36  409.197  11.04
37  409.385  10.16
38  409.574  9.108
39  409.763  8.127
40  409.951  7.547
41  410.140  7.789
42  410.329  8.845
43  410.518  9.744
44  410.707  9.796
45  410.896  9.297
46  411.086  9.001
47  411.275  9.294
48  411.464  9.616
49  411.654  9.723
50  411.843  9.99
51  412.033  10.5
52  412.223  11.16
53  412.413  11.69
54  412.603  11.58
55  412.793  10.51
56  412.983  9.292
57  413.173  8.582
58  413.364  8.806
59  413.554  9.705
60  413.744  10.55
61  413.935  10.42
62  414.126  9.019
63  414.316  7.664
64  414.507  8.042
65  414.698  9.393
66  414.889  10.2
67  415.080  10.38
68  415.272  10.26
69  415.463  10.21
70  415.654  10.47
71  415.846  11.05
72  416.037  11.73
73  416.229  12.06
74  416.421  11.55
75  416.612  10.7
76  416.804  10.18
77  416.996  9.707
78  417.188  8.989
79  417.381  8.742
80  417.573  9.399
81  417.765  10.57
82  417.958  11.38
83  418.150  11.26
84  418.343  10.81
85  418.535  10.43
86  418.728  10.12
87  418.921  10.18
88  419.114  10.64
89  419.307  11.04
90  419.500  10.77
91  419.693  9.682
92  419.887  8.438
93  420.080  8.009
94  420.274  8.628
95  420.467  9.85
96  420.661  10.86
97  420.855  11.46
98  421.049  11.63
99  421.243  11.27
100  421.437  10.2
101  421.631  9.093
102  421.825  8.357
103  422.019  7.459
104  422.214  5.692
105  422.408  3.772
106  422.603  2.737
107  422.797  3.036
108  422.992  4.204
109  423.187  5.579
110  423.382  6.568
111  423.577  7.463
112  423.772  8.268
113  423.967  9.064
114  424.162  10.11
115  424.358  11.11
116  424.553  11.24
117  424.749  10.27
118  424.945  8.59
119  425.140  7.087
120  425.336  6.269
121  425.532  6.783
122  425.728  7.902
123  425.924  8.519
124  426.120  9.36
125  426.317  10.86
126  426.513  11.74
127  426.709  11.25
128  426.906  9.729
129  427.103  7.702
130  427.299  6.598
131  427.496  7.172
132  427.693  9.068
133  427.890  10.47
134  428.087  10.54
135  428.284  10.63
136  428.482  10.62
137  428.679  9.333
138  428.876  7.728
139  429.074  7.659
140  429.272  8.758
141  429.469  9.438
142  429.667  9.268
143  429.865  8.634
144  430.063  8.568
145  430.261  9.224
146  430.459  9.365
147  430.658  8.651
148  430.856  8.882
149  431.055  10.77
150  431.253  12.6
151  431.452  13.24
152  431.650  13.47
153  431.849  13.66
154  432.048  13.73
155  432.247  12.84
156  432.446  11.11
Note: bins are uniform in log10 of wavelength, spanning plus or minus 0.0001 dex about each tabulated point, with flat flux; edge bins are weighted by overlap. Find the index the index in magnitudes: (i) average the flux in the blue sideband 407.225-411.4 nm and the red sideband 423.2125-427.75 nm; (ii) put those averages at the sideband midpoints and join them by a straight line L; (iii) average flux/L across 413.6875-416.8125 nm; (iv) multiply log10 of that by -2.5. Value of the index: -0.13 mag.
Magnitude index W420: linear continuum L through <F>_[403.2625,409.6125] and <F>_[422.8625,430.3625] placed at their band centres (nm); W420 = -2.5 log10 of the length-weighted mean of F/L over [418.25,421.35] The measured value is -0.19 mag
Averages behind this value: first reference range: 8.3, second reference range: 8.75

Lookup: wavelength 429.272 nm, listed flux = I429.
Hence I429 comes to 8.758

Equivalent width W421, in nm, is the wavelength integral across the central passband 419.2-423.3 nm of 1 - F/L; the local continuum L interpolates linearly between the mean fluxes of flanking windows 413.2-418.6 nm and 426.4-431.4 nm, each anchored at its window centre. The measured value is 0.695 nm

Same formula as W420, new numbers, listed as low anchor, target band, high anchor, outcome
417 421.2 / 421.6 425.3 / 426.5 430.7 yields 0.30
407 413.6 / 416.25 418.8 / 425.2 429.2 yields -0.12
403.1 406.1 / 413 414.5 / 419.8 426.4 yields -0.17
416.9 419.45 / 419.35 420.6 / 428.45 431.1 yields 0.08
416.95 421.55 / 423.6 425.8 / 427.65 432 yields 0.16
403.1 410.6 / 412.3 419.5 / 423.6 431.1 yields -0.18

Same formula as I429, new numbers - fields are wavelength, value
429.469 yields 9.438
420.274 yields 8.628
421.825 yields 8.357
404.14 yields 7.797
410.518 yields 9.744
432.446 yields 11.11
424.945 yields 8.59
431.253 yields 12.6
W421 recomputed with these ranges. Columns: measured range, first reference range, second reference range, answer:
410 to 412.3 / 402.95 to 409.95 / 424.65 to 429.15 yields -0.32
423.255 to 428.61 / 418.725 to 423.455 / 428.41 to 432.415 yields 0.19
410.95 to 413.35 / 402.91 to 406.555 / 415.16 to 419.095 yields -0.20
